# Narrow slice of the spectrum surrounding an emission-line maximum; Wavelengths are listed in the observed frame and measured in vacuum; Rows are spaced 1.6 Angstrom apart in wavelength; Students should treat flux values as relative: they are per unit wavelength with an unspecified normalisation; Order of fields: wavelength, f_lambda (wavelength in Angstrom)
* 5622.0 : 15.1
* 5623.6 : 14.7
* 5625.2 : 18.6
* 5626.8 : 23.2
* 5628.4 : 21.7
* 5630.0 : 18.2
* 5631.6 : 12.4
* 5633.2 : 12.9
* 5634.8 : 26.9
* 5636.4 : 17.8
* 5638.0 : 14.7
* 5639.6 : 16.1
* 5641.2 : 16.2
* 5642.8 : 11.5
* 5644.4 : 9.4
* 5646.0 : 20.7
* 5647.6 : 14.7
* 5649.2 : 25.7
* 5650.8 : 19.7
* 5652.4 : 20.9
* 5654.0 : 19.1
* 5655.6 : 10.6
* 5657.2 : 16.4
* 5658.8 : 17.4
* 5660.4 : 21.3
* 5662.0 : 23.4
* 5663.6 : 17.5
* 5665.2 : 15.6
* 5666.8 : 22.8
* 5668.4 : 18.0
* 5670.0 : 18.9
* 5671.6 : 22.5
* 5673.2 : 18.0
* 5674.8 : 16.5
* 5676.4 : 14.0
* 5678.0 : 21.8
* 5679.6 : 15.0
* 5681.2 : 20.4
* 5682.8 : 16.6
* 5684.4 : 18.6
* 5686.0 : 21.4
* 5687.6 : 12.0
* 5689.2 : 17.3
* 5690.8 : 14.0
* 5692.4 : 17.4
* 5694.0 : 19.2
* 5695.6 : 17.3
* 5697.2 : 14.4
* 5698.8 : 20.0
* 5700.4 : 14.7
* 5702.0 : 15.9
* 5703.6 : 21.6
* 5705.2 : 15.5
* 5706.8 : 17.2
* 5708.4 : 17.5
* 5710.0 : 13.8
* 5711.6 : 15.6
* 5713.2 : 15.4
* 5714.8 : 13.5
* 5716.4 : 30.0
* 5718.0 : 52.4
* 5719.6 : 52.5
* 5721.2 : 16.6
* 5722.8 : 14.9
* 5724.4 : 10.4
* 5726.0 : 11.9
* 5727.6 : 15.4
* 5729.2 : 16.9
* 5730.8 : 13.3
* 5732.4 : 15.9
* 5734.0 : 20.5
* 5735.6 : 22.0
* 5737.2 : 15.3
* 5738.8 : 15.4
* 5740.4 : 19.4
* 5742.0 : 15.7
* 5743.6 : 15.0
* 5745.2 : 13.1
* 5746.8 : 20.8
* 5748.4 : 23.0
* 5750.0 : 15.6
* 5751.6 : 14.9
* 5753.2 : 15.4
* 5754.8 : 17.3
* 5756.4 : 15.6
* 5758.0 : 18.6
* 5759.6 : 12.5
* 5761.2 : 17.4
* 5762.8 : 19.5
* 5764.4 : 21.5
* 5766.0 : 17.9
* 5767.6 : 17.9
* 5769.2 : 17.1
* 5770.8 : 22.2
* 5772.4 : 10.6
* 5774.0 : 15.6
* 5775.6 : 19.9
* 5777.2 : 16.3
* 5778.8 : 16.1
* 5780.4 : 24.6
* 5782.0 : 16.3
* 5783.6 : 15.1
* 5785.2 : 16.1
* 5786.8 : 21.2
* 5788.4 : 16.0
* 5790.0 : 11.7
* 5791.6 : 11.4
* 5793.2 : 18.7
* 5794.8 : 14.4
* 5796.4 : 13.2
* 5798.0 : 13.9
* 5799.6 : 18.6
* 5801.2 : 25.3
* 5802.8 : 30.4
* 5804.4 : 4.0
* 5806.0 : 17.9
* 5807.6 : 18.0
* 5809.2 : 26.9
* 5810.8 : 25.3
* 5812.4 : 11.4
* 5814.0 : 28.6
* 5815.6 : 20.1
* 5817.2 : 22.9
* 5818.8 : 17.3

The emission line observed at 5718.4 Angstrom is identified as H-beta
